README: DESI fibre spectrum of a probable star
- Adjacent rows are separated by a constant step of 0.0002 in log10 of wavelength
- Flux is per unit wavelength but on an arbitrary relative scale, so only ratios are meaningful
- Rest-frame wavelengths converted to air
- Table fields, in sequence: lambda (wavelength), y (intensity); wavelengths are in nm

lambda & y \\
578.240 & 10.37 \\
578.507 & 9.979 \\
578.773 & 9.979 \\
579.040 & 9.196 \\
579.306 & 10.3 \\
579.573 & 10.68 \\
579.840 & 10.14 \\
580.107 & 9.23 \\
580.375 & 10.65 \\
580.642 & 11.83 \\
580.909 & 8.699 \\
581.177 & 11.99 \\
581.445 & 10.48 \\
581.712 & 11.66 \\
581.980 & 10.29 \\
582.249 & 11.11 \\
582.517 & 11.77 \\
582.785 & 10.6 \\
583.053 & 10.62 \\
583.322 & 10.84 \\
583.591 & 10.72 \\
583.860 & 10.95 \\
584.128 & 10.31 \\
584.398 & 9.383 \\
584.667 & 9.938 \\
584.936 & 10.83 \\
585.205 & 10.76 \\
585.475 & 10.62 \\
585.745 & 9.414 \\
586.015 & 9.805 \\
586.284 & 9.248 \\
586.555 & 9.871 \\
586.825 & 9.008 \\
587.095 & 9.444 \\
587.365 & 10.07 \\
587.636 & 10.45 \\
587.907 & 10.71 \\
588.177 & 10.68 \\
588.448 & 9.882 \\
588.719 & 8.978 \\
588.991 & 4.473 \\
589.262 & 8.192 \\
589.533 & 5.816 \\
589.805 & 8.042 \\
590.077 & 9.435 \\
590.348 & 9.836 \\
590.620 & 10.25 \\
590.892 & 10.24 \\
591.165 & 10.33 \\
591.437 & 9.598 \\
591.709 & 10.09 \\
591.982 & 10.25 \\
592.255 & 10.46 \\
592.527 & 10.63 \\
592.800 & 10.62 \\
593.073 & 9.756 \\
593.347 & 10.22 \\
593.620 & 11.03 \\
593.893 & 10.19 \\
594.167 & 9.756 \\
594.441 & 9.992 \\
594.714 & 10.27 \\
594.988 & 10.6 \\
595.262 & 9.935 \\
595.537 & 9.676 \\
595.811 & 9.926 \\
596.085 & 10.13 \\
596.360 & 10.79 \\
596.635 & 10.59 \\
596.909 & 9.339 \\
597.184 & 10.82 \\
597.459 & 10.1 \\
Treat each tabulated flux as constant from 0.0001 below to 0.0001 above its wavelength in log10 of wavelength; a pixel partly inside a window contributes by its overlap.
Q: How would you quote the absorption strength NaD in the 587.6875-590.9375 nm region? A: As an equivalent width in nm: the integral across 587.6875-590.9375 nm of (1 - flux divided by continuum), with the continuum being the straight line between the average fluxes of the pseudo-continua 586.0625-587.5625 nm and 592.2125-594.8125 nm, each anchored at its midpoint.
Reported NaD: 0.319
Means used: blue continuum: 9.59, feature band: 8.88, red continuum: 10.3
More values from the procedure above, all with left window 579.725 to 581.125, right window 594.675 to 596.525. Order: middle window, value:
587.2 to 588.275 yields -0.03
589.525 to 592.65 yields 0.14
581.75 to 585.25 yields -0.15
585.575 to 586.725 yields 0.07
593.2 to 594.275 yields -0.01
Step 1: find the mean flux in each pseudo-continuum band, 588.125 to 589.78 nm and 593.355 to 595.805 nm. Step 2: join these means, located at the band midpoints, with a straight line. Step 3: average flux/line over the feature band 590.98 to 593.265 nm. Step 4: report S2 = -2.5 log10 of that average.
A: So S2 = -0.12 mag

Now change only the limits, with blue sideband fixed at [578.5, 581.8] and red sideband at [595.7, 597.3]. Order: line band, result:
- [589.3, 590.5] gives 0.23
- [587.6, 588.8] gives 0.02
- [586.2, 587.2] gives 0.10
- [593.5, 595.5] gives 0.01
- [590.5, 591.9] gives 0.02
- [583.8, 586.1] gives 0.01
